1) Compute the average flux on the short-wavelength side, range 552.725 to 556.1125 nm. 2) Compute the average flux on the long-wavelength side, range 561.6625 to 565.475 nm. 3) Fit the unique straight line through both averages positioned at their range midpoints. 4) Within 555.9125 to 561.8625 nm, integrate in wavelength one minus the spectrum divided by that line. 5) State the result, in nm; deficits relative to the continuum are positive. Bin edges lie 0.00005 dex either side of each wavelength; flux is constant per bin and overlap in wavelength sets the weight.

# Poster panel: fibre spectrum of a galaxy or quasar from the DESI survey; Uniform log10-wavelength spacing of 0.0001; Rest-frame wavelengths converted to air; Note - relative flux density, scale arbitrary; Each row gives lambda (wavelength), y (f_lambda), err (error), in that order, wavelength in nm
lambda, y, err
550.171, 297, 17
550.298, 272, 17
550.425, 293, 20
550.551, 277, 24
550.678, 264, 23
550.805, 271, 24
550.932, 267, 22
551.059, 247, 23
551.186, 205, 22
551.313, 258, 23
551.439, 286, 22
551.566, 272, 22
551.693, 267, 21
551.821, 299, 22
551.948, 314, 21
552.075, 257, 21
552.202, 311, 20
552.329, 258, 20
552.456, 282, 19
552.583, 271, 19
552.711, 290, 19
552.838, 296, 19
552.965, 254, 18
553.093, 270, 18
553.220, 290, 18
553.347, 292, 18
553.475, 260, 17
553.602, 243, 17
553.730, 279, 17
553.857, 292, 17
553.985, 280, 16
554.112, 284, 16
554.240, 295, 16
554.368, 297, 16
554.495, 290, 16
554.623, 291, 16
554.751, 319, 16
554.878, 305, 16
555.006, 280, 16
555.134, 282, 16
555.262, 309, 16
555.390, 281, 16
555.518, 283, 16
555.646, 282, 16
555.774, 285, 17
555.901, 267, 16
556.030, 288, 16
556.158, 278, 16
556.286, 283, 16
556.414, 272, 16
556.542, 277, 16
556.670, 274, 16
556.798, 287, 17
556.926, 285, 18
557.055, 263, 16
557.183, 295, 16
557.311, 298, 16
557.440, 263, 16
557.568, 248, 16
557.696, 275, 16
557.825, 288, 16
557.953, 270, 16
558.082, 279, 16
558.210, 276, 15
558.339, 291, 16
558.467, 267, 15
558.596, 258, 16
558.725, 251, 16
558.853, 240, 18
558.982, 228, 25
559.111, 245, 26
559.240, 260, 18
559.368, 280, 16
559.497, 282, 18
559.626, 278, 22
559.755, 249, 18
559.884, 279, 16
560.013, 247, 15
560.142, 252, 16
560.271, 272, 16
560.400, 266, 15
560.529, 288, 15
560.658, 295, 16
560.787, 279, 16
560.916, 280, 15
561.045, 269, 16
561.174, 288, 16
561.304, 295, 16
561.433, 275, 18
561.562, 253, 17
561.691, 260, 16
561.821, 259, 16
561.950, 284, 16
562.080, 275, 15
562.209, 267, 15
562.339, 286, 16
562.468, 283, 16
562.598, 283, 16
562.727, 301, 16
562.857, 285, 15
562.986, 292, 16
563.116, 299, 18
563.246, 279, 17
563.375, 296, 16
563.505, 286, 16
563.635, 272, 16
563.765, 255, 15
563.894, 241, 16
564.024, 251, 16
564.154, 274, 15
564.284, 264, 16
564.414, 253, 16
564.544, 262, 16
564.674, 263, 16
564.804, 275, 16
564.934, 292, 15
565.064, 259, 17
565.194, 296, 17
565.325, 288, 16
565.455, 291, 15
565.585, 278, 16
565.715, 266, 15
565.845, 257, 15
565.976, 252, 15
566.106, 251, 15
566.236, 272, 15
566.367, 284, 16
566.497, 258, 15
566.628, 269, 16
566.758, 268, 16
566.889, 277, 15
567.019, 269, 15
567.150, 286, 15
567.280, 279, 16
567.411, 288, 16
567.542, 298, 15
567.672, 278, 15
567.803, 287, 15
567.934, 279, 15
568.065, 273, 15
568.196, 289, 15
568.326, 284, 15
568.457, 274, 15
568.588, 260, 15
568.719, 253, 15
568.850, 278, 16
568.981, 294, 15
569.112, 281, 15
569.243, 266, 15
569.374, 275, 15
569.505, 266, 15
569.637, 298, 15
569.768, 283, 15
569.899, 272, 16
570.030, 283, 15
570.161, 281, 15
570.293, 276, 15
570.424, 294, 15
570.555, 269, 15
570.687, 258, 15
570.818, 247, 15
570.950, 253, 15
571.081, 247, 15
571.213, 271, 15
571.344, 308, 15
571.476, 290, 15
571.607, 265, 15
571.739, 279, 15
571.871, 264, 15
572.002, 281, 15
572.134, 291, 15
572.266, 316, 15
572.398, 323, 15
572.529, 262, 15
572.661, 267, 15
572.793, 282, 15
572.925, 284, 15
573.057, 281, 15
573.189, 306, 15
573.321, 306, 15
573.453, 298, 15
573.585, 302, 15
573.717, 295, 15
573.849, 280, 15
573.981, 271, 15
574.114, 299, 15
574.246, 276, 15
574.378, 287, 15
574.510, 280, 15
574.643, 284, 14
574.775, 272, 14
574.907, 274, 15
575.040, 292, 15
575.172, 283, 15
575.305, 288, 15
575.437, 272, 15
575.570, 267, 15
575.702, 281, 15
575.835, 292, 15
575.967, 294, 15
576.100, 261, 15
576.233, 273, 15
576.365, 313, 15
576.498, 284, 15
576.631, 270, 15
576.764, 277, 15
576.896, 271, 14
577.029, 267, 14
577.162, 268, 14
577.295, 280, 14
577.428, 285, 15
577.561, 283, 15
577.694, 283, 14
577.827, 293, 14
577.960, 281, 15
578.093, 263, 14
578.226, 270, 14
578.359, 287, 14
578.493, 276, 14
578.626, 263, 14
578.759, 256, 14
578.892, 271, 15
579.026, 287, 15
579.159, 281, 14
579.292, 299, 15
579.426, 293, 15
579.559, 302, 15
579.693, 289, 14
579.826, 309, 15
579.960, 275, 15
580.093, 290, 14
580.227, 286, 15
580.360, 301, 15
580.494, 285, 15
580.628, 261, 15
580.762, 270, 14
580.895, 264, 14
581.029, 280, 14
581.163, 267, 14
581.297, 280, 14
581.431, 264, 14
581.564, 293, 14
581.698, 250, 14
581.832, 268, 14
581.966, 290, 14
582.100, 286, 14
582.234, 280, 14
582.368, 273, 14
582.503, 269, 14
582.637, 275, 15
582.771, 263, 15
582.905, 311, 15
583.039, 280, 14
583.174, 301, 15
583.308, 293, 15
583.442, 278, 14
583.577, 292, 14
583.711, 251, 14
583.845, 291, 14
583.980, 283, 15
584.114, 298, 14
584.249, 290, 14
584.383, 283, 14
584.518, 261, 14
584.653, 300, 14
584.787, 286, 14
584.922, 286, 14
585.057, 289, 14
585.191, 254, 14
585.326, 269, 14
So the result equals 0.19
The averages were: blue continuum 284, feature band 271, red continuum 276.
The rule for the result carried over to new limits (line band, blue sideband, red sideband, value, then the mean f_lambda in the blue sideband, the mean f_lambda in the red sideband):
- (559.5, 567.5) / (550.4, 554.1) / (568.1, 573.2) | 0.08 nm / 274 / 278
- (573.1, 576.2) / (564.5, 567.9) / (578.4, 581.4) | -0.07 nm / 275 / 281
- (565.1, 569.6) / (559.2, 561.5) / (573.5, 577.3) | 0.03 nm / 274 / 281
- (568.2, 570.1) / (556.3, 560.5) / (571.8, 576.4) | 0.02 nm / 269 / 285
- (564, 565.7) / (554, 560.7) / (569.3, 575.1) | 0.04 nm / 276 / 282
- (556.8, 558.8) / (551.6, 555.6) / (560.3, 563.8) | 0.06 nm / 284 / 280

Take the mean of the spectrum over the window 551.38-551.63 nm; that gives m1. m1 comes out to 279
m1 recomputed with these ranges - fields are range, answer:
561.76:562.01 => 272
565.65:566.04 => 258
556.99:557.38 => 285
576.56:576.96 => 273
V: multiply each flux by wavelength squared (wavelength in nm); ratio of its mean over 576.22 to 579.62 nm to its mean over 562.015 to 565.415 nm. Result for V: 1.07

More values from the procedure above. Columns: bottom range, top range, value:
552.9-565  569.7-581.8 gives 1.08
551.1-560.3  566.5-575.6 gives 1.07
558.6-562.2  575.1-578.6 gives 1.11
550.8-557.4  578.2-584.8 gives 1.11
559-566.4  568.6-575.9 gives 1.06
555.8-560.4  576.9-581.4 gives 1.12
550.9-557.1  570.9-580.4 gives 1.09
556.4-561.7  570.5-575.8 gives 1.09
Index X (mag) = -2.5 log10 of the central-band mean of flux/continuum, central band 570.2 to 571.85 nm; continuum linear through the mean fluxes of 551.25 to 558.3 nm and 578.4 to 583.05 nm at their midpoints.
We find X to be 0.036 mag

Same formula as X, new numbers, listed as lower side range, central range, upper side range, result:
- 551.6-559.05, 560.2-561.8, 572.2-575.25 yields 0.022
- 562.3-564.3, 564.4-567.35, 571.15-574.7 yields 0.034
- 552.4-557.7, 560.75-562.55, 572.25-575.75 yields 0.031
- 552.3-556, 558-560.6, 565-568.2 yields 0.062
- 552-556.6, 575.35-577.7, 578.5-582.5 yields 0.004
